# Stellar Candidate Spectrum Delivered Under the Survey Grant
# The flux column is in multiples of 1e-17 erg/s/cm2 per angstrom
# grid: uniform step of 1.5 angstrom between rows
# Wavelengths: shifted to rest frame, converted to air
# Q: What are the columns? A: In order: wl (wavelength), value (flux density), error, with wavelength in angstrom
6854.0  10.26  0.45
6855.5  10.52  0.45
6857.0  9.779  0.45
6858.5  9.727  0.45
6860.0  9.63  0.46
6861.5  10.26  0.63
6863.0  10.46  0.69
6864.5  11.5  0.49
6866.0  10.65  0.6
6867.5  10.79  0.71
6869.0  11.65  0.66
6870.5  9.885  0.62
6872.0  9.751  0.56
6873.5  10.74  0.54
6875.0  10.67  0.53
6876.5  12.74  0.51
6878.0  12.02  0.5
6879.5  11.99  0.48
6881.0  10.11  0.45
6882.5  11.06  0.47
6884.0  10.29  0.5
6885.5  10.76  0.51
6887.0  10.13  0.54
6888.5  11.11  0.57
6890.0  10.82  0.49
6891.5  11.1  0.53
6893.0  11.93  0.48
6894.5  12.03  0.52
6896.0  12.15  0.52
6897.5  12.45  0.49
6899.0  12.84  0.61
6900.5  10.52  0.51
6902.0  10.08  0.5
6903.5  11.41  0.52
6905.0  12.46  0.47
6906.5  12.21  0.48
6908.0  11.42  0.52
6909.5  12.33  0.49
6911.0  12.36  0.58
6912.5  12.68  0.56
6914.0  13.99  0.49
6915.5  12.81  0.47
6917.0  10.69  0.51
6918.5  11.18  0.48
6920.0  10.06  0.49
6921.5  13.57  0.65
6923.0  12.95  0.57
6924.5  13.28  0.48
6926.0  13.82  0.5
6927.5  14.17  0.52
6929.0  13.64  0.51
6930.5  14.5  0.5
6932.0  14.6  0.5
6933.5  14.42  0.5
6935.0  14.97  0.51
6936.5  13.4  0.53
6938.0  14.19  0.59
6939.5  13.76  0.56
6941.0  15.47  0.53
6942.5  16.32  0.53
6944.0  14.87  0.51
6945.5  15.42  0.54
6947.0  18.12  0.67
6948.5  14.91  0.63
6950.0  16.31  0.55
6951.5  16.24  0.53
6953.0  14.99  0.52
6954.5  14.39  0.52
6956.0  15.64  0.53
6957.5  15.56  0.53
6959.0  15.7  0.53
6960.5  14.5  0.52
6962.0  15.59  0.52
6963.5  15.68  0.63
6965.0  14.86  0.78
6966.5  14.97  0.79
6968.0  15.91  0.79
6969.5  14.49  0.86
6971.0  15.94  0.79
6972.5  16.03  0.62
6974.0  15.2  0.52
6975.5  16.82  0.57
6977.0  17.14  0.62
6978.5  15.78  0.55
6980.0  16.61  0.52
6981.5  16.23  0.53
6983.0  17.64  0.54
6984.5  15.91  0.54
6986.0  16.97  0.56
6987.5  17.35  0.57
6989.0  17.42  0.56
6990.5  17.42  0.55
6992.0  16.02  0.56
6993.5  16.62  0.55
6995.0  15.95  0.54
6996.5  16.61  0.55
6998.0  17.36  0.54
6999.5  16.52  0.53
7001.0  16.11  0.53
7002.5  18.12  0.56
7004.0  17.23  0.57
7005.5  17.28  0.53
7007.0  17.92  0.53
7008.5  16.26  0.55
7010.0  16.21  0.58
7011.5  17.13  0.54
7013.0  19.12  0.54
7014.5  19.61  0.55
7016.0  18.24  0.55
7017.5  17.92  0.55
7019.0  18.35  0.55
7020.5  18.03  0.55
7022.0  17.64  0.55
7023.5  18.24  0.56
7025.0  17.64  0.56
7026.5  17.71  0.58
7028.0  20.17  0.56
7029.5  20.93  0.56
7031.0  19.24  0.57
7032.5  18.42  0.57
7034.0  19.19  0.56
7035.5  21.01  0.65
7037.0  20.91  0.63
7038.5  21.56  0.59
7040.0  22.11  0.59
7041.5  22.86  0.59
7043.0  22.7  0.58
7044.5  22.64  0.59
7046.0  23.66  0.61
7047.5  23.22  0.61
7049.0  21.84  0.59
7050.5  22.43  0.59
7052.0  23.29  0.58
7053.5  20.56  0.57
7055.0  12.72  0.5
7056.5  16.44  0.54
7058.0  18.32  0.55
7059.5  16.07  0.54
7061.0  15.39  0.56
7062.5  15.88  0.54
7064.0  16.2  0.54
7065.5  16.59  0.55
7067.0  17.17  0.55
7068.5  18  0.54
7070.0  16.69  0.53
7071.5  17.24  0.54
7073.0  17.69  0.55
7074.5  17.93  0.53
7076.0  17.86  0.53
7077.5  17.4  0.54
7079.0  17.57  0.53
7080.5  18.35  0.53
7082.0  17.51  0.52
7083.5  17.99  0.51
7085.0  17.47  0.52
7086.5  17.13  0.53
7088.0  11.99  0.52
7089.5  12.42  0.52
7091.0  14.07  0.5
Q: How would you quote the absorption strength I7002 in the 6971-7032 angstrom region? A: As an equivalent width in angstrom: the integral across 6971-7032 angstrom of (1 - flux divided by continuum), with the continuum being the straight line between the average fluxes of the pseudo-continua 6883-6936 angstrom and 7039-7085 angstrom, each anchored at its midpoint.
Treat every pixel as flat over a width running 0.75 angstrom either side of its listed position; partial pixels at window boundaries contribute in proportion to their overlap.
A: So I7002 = -4.3 angstrom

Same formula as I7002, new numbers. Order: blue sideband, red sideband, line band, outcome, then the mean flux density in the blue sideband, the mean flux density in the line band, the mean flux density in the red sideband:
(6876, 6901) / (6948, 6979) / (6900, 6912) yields 0.7 angstrom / 11.4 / 11.6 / 15.6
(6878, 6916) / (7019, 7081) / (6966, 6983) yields -0.7 angstrom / 11.6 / 16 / 19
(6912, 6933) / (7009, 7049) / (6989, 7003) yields 0.7 angstrom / 13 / 16.8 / 19.8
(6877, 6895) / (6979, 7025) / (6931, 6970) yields -1.8 angstrom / 11.1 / 15.2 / 17.3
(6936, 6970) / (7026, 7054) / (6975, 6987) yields 0.4 angstrom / 15.3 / 16.6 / 21.3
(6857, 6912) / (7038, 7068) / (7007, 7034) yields -0.5 angstrom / 11.2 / 18.3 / 19.6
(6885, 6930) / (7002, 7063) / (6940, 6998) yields -1.8 angstrom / 12.1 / 16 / 19.1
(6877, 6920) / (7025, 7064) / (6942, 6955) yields -1.2 angstrom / 11.6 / 15.7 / 19.9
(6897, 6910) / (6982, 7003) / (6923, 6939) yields -0.9 angstrom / 11.7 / 14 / 16.8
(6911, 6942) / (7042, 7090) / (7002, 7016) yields -1.3 angstrom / 13.4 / 17.7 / 18.1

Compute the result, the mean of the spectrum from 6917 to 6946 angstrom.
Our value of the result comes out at 13.8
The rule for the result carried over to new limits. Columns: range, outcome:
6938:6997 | 15.9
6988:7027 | 17.4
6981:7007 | 16.9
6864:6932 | 11.8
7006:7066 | 19.1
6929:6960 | 15.1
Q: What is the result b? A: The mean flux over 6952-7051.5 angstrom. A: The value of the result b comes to 17.8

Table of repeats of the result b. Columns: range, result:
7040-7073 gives 19.1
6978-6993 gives 16.7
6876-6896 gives 11.3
